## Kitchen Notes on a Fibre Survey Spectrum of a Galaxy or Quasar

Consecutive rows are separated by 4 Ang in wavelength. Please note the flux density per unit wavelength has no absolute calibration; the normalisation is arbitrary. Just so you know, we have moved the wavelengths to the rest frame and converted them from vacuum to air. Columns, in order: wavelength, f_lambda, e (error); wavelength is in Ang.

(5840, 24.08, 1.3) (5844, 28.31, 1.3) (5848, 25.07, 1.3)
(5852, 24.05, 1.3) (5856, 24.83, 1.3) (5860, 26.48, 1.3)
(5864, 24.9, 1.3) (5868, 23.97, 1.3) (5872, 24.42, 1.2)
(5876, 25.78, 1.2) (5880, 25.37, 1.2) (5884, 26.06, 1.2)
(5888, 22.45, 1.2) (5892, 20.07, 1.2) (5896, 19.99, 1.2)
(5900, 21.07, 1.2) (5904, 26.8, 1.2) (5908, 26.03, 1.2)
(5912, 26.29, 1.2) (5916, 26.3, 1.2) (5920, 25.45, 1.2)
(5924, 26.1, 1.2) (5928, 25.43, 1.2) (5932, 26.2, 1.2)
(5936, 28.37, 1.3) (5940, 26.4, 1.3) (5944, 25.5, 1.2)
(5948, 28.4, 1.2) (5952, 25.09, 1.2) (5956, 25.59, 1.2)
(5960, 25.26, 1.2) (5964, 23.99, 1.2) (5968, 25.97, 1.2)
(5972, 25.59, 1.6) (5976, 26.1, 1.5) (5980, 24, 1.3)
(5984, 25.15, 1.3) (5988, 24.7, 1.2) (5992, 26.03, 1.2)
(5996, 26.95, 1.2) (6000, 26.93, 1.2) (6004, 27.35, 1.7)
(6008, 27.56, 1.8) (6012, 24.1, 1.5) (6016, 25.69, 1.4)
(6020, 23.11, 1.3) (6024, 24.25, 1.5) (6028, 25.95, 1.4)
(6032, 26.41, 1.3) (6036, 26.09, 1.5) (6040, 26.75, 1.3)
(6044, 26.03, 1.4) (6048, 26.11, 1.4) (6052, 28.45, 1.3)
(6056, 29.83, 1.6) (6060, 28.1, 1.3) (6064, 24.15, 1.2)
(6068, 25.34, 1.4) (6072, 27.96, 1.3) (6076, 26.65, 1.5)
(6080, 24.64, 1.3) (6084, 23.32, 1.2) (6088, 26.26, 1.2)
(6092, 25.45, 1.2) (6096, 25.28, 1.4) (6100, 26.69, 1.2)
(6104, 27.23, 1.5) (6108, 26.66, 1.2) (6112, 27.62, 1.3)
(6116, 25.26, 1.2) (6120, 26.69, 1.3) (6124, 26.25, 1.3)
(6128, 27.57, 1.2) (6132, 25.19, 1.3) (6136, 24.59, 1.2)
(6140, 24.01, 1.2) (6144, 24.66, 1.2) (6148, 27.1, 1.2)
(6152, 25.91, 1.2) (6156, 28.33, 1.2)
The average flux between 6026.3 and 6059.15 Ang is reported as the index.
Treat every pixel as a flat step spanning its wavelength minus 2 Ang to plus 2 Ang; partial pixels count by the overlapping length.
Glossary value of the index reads 27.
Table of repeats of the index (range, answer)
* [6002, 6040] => 25.7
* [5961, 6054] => 25.8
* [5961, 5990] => 25.1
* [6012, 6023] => 24.3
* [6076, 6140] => 25.9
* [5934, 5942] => 27.4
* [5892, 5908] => 22.7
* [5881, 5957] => 25.1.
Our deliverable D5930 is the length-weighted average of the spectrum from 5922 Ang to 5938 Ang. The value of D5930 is 26.5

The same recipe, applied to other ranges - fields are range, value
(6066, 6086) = 25.6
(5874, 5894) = 23.9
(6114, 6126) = 26.1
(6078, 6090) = 24.7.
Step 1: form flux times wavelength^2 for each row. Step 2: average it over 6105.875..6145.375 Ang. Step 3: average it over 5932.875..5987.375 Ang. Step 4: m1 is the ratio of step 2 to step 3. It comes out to 1.06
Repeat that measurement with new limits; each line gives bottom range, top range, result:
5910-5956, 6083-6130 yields 1.06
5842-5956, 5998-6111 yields 1.09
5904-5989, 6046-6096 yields 1.06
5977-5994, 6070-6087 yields 1.06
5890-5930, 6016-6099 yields 1.12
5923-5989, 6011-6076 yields 1.05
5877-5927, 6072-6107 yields 1.13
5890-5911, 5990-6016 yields 1.19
